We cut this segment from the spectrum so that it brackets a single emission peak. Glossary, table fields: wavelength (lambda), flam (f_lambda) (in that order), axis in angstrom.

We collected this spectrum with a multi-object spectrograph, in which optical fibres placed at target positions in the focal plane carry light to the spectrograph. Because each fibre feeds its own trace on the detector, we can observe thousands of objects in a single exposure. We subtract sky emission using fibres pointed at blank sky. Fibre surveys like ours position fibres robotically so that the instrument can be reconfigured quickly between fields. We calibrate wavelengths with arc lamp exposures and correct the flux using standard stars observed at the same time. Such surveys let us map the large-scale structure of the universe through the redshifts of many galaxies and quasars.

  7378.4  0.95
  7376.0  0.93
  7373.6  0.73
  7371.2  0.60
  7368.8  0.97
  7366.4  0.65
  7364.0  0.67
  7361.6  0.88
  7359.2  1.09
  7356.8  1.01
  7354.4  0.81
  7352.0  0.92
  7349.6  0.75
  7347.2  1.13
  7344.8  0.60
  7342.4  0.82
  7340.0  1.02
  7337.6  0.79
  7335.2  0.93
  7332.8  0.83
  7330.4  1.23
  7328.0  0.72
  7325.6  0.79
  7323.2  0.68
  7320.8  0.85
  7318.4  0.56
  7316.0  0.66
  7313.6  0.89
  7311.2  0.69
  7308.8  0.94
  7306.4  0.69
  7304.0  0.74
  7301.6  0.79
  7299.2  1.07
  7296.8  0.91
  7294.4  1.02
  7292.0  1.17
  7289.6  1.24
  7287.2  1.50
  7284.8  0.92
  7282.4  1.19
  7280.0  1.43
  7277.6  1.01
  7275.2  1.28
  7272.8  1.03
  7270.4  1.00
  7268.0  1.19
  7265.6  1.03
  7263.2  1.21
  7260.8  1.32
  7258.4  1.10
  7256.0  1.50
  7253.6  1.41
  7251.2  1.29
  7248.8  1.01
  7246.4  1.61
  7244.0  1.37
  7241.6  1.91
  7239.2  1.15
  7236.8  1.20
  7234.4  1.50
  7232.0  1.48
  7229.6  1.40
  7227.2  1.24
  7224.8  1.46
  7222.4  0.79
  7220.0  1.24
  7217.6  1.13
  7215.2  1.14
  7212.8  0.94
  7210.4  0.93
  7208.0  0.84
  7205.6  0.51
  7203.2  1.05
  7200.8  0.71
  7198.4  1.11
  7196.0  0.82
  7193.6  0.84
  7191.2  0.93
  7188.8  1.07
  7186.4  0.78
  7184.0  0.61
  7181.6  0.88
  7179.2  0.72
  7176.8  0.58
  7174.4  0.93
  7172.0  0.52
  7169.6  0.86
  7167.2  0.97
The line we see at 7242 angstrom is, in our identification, Mg II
